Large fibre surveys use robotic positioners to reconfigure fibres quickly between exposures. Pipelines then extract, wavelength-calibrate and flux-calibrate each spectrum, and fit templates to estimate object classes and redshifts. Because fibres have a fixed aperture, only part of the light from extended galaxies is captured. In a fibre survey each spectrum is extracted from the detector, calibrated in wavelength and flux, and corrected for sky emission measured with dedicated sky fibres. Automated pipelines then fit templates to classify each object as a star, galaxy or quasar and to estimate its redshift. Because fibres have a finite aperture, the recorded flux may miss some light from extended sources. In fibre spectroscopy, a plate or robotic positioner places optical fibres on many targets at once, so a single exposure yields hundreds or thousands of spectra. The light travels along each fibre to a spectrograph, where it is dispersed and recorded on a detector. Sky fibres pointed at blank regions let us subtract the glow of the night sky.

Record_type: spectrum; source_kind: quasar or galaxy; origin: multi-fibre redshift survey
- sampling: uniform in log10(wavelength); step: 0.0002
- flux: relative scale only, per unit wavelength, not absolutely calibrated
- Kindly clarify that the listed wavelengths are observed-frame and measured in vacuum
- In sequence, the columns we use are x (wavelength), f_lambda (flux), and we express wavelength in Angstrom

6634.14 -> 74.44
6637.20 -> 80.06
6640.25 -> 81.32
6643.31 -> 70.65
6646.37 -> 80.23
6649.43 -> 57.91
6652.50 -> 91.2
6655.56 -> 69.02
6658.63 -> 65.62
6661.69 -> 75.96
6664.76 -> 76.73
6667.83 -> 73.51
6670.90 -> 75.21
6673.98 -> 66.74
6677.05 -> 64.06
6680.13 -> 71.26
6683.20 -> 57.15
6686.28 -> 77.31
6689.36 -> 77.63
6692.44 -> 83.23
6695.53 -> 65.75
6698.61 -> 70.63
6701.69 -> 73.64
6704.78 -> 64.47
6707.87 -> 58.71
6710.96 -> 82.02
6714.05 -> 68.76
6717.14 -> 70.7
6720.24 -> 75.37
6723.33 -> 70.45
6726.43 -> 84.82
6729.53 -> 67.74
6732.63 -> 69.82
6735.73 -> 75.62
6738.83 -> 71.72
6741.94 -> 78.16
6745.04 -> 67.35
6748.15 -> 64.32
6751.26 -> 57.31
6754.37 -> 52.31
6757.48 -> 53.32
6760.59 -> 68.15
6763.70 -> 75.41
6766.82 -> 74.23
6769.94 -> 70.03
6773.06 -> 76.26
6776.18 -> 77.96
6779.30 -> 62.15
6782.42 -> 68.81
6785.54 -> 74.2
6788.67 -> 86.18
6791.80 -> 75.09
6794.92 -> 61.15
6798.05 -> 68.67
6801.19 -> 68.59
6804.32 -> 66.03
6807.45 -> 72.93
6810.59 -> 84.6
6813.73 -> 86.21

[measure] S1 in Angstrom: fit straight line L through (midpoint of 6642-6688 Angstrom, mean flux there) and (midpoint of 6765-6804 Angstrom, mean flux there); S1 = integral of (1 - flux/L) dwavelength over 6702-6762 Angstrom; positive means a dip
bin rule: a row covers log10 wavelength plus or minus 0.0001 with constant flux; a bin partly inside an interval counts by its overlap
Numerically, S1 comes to 2.6 Angstrom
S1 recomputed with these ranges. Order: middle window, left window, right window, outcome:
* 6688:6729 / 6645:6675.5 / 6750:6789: -0.9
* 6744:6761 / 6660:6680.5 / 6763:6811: 2.9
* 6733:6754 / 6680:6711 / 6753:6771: -0.4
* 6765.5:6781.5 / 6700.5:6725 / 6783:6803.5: -0.1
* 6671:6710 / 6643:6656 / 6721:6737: 2.4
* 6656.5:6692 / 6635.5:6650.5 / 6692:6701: 0.8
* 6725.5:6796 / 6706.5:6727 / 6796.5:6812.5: 2.4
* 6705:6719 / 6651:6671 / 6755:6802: 0.7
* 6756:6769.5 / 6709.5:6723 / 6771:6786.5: 0.8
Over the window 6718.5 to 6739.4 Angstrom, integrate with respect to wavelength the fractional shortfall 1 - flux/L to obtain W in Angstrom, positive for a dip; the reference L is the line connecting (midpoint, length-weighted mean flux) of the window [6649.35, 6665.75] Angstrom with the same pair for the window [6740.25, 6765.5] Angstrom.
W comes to -2.1 Angstrom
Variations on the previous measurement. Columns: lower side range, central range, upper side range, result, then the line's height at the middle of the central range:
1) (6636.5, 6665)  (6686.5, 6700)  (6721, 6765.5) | -0.53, 71.8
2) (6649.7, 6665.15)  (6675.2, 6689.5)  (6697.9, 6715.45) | 0.64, 71.9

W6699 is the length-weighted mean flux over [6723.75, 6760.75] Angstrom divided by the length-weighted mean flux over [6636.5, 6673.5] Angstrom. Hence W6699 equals 0.91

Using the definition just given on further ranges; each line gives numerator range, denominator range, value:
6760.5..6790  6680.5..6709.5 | 1.05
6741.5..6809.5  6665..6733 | 0.97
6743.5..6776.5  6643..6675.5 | 0.91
